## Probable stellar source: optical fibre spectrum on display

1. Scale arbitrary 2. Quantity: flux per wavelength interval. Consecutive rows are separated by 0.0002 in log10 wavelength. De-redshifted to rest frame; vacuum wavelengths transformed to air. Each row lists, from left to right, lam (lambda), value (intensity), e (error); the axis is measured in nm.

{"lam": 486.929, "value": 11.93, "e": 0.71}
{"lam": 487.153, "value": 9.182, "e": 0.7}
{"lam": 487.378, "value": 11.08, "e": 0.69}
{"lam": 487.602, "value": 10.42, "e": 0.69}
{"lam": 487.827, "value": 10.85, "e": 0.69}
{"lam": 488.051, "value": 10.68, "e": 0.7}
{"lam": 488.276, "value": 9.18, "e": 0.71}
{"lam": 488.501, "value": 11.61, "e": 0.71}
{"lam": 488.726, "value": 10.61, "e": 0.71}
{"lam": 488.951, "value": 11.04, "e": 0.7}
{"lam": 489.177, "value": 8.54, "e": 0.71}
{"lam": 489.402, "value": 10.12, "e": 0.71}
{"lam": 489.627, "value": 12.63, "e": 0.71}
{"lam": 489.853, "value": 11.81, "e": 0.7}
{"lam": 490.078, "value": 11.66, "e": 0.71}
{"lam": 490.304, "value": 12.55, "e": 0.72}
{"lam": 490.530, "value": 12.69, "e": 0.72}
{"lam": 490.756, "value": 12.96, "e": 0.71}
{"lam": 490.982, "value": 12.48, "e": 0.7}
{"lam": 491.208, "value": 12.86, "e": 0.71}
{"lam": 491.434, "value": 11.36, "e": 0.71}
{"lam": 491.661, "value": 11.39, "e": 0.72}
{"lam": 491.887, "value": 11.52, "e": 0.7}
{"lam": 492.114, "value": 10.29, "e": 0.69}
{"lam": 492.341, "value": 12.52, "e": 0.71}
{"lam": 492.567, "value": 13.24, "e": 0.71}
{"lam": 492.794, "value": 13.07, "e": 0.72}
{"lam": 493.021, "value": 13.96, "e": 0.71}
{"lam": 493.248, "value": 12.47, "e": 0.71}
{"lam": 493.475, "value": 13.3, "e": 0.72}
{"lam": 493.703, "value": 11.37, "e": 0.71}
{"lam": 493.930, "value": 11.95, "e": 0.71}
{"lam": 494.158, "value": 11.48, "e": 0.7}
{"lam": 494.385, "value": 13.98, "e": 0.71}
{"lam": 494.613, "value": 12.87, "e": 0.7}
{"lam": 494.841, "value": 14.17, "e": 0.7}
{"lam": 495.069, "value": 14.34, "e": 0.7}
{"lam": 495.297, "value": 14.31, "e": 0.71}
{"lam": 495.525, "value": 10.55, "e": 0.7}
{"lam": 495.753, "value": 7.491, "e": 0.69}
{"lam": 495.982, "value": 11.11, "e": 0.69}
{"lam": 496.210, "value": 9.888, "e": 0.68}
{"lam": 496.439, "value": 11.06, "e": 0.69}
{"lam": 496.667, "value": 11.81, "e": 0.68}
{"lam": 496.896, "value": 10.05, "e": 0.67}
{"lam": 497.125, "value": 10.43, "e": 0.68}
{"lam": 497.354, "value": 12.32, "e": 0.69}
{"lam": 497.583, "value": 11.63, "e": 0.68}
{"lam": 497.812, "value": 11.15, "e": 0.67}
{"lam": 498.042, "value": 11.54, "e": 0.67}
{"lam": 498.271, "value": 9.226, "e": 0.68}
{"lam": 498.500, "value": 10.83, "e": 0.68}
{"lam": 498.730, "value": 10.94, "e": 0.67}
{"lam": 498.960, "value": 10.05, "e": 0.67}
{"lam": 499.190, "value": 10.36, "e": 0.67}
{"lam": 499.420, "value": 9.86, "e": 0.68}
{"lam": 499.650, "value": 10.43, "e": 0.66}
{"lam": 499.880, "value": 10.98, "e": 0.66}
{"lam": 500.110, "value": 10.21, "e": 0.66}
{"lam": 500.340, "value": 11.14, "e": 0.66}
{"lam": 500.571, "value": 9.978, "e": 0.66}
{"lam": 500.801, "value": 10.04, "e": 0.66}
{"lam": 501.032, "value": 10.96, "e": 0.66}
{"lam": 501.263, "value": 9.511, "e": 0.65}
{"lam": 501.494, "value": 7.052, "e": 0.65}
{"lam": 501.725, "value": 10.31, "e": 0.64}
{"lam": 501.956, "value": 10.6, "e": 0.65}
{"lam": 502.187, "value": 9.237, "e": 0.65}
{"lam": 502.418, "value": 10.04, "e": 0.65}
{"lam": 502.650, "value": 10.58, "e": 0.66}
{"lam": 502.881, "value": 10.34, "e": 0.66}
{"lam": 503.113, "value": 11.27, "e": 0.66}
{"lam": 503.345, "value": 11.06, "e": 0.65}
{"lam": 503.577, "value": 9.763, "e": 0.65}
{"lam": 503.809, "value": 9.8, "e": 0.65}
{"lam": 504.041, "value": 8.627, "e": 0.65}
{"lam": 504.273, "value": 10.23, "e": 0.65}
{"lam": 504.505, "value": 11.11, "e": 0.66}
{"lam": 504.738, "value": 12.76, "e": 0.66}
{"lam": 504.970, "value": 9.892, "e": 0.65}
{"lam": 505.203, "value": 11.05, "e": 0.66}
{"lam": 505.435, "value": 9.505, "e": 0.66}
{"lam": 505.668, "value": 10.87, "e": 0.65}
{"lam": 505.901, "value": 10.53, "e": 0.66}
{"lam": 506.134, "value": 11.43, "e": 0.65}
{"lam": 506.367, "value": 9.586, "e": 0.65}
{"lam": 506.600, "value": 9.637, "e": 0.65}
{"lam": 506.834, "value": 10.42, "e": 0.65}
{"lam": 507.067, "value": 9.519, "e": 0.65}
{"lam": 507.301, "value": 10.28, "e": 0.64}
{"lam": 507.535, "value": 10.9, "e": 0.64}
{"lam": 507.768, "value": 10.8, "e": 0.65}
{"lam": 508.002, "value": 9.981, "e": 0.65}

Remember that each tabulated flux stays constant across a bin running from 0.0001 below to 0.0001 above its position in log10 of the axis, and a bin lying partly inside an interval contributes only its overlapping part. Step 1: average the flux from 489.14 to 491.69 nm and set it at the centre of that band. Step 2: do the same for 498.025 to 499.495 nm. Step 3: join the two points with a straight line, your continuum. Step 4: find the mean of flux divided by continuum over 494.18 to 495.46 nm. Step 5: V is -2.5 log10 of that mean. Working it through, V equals -0.23 mag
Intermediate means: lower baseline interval 11.9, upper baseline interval 10.3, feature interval 13.6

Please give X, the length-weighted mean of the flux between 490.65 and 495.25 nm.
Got 12.6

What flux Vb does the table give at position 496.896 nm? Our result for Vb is 10.05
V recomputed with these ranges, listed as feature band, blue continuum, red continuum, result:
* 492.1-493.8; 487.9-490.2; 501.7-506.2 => -0.18 mag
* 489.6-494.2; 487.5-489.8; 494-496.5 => -0.09 mag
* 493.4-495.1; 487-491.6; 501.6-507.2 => -0.18 mag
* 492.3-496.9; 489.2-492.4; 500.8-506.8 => -0.08 mag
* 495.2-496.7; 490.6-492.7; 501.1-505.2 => 0.06 mag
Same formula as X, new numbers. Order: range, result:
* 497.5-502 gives 10.3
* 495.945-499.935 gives 10.7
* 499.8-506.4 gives 10.3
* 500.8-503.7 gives 10.1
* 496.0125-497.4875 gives 10.9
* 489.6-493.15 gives 12.3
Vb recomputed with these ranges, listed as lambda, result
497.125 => 10.43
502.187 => 9.237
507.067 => 9.519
